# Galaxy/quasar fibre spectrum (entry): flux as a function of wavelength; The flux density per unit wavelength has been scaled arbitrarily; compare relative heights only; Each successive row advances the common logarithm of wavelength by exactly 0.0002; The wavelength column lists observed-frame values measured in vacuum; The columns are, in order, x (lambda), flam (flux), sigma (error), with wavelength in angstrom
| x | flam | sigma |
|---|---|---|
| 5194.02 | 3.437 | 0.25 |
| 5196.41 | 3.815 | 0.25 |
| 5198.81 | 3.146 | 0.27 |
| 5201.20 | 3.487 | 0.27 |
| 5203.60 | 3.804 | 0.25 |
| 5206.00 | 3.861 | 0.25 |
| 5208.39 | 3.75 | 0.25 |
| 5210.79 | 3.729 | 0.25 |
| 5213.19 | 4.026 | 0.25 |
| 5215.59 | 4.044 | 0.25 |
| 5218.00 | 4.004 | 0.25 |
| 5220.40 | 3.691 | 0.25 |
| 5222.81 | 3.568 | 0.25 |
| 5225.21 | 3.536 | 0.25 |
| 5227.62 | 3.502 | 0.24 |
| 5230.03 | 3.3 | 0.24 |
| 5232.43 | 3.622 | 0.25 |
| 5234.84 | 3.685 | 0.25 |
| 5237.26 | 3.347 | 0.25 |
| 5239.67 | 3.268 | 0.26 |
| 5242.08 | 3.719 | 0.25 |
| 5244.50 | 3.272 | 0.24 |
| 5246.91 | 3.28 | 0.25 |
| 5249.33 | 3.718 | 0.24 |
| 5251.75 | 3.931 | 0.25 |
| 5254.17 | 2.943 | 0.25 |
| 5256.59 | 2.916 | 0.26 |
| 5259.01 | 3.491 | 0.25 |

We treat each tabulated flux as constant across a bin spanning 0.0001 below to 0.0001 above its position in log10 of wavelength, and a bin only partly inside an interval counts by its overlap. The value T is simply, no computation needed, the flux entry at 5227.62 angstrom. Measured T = 3.502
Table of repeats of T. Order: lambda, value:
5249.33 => 3.718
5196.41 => 3.815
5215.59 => 4.044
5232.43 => 3.622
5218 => 4.004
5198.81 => 3.146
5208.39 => 3.75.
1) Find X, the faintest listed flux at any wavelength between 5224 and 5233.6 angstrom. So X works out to 3.3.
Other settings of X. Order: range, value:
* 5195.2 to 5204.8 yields 3.146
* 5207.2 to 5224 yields 3.568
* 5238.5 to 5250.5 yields 3.268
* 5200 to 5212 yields 3.487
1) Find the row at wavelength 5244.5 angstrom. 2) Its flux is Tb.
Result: 3.272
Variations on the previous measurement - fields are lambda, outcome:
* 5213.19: 4.026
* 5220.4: 3.691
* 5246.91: 3.28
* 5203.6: 3.804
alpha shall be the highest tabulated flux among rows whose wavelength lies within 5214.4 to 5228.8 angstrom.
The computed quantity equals 4.044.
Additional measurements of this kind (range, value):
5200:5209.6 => 3.861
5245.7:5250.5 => 3.718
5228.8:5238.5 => 3.685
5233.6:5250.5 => 3.719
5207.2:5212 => 3.75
